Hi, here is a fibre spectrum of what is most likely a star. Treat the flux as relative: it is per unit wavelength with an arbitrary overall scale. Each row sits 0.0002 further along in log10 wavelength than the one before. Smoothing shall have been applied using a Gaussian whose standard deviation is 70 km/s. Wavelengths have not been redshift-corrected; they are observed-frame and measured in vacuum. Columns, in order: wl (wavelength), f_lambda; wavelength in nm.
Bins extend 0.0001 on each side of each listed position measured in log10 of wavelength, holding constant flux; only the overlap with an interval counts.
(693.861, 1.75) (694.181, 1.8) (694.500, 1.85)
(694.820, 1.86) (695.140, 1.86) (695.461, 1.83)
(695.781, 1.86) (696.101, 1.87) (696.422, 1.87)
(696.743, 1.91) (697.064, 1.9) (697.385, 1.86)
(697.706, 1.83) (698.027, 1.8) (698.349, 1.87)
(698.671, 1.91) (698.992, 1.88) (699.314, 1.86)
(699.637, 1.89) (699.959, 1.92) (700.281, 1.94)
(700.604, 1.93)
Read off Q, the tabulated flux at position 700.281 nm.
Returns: 1.94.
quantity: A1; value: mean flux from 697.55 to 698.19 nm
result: 1.81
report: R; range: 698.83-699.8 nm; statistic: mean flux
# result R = 1.88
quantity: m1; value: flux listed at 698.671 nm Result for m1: 1.91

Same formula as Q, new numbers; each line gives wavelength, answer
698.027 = 1.8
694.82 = 1.86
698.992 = 1.88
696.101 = 1.87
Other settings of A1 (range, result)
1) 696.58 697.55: 1.89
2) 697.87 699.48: 1.86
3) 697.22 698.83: 1.85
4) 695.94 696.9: 1.88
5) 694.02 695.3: 1.84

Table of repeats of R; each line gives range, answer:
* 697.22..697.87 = 1.85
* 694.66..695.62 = 1.85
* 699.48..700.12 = 1.91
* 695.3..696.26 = 1.85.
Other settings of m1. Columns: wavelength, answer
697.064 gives 1.9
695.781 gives 1.86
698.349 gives 1.87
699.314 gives 1.86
